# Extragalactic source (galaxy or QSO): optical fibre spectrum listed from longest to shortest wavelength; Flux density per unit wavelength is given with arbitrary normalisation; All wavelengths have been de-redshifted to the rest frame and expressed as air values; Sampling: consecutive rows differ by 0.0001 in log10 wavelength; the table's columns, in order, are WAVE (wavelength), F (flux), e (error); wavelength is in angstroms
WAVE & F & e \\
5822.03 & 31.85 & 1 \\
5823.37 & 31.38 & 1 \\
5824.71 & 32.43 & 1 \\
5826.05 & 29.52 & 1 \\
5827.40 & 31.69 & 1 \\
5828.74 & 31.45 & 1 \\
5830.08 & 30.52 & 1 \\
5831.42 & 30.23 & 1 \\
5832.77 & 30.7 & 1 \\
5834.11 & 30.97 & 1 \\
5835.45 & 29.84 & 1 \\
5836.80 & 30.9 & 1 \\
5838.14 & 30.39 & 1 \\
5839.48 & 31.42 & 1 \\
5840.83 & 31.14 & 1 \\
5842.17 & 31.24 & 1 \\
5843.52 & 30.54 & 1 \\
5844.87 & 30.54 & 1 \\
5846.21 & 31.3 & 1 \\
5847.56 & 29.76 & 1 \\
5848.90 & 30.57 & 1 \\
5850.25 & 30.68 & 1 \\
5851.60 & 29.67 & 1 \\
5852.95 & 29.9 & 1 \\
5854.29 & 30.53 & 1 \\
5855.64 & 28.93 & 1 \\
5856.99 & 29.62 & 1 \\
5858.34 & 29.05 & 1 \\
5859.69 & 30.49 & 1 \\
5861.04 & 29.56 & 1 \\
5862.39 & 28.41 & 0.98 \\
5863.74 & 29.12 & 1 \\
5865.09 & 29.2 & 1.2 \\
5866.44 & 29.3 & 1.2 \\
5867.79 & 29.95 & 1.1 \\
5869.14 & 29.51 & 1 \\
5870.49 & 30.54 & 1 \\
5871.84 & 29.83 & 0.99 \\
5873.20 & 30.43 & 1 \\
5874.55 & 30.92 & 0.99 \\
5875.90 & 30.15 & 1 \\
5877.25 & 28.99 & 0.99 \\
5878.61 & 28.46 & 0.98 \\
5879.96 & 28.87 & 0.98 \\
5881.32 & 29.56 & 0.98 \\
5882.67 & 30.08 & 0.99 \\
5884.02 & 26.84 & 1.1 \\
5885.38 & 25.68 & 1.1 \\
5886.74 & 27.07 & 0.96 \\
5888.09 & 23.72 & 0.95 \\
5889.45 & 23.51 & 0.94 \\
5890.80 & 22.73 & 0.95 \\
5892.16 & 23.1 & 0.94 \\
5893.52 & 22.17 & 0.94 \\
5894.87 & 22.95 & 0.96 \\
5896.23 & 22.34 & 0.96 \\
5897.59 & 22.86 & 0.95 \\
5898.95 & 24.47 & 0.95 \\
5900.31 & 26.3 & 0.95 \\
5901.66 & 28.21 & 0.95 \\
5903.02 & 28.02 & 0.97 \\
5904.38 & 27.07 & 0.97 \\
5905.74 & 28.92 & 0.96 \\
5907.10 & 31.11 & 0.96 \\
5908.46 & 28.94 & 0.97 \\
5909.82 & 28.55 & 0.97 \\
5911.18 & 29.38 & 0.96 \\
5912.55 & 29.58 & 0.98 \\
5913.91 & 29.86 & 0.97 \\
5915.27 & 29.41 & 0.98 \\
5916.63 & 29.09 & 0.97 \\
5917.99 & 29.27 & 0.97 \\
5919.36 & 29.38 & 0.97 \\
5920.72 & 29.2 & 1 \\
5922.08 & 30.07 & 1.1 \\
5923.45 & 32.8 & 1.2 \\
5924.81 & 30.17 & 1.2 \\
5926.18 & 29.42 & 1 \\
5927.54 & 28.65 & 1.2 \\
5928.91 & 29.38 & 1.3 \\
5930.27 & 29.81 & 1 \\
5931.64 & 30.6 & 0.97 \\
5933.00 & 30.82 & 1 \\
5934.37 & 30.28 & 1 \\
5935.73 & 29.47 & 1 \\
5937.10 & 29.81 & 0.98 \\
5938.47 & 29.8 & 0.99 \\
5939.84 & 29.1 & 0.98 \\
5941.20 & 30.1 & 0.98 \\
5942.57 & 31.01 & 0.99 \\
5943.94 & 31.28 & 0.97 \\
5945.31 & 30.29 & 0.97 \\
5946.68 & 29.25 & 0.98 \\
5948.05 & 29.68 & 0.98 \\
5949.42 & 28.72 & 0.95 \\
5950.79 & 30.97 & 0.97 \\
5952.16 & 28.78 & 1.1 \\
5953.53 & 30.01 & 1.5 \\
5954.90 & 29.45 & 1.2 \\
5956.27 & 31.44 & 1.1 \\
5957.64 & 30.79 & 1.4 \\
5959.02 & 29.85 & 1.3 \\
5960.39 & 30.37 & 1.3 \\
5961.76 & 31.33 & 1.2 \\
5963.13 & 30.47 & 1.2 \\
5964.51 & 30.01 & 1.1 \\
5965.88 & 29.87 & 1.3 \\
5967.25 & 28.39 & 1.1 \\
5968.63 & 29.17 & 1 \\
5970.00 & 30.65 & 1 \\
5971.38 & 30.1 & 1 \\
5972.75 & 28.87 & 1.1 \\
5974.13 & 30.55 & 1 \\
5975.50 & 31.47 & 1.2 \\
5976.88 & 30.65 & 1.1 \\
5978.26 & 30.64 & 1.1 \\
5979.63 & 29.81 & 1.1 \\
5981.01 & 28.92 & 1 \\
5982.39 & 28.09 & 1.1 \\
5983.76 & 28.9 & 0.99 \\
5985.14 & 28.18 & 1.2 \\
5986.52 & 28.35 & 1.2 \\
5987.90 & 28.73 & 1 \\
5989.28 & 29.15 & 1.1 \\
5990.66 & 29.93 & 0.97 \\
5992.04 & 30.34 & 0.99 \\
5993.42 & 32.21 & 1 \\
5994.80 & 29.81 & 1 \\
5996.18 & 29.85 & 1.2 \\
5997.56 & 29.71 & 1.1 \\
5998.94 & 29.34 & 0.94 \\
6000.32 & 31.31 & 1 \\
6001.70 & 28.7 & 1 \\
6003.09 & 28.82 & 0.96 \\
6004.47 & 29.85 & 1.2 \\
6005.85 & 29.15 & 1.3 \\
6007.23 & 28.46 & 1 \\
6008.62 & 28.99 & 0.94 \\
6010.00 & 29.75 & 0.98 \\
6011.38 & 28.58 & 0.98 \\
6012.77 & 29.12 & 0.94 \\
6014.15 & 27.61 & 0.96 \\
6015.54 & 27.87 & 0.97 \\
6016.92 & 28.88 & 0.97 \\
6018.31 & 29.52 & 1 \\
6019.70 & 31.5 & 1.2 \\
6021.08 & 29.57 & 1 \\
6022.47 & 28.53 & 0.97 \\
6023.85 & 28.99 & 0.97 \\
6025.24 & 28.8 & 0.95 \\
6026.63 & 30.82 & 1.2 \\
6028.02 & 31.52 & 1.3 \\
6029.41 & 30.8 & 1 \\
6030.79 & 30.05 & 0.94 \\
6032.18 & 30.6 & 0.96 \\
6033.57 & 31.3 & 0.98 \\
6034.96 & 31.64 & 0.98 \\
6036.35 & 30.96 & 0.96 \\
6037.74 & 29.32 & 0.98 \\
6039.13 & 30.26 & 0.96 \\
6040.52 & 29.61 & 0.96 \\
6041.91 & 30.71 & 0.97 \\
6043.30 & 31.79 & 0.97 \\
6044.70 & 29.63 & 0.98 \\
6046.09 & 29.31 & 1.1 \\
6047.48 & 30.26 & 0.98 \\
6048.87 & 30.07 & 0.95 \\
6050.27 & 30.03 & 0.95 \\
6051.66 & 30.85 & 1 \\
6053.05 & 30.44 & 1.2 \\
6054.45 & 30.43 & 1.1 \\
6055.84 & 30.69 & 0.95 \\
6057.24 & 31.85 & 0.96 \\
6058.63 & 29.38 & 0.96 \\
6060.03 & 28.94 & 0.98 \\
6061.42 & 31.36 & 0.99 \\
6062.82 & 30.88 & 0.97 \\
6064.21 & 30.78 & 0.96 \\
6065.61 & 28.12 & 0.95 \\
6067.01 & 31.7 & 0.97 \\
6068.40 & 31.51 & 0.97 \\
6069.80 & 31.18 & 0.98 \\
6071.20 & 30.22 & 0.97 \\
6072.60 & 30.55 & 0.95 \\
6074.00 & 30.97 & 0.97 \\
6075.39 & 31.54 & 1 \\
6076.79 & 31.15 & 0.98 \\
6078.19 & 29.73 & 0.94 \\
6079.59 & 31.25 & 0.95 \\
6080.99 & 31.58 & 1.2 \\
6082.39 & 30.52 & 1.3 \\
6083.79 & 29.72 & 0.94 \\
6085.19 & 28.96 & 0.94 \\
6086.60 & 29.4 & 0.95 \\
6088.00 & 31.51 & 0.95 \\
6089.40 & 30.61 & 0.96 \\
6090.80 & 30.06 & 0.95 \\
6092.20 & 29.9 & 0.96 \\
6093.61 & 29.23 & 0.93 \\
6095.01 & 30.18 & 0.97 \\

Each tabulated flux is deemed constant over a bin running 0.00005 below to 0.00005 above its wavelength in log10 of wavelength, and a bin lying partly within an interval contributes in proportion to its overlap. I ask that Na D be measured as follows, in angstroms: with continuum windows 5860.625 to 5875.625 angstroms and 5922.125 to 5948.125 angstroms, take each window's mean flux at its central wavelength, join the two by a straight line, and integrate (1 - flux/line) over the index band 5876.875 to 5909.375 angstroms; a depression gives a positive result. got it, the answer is 3.9 angstroms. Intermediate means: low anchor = 29.7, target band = 26.3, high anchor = 30.1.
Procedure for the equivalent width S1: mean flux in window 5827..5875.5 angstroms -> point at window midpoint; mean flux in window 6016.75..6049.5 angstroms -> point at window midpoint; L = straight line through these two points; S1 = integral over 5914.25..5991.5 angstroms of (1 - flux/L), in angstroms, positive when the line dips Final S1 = 0.99 angstroms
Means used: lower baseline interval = 30.2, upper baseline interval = 30.2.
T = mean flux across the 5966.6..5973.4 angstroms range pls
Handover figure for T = 29.4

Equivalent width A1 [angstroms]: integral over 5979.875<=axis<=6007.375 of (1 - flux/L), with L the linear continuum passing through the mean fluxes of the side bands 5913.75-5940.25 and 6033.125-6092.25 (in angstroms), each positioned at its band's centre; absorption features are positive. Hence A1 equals 0.7 angstroms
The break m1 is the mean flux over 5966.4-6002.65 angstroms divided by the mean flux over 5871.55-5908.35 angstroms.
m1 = 1.11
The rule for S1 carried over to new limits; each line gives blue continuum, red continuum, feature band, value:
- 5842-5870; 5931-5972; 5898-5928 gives 1.0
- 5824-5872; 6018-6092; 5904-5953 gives 0.9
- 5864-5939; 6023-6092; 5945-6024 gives -0.5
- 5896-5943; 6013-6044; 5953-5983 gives -0.6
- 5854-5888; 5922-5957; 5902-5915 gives 0.3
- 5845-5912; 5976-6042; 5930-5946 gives -0.8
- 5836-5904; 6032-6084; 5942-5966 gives -0.7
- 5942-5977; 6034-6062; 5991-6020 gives 0.8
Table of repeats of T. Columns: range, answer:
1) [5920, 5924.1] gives 30.7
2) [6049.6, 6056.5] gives 30.5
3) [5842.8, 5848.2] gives 30.5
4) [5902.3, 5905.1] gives 27.6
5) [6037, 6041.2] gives 29.8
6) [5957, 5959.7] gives 30.2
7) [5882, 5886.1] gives 27.5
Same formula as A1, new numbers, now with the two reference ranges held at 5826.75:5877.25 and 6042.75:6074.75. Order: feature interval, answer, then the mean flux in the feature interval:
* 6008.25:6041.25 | 0.7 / 29.8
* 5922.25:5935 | 0.0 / 30.2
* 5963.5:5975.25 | 0.2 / 29.8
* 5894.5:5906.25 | 1.8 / 25.7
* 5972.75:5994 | 0.5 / 29.7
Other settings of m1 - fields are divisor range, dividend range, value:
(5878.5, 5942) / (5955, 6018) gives 1.06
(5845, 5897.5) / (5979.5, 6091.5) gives 1.06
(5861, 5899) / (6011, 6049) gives 1.10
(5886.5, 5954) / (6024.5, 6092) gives 1.07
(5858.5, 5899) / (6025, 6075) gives 1.11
